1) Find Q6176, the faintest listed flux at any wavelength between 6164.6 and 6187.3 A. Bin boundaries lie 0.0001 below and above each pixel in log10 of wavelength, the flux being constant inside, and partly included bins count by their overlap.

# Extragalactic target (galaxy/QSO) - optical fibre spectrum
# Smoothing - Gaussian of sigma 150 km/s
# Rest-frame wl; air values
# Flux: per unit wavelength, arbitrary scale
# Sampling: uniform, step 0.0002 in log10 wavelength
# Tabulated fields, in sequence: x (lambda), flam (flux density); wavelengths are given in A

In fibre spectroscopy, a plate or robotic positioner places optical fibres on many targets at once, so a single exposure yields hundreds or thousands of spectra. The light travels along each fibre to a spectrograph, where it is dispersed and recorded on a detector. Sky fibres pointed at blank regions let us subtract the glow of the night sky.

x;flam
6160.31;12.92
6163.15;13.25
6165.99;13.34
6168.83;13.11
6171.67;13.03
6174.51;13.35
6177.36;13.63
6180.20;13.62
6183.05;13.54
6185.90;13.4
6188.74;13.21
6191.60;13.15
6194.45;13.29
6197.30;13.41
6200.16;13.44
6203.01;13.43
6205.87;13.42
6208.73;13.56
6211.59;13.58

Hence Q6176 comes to 13.03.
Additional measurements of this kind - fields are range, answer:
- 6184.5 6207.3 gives 13.15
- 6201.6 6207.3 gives 13.42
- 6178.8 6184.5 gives 13.54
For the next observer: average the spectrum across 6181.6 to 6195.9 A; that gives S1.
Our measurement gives 13.3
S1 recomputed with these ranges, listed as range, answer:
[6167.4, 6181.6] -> 13.4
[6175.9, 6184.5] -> 13.6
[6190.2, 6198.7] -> 13.3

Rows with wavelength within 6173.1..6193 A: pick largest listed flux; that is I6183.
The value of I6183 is 13.63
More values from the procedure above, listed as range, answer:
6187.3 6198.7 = 13.41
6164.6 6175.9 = 13.35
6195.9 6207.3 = 13.44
